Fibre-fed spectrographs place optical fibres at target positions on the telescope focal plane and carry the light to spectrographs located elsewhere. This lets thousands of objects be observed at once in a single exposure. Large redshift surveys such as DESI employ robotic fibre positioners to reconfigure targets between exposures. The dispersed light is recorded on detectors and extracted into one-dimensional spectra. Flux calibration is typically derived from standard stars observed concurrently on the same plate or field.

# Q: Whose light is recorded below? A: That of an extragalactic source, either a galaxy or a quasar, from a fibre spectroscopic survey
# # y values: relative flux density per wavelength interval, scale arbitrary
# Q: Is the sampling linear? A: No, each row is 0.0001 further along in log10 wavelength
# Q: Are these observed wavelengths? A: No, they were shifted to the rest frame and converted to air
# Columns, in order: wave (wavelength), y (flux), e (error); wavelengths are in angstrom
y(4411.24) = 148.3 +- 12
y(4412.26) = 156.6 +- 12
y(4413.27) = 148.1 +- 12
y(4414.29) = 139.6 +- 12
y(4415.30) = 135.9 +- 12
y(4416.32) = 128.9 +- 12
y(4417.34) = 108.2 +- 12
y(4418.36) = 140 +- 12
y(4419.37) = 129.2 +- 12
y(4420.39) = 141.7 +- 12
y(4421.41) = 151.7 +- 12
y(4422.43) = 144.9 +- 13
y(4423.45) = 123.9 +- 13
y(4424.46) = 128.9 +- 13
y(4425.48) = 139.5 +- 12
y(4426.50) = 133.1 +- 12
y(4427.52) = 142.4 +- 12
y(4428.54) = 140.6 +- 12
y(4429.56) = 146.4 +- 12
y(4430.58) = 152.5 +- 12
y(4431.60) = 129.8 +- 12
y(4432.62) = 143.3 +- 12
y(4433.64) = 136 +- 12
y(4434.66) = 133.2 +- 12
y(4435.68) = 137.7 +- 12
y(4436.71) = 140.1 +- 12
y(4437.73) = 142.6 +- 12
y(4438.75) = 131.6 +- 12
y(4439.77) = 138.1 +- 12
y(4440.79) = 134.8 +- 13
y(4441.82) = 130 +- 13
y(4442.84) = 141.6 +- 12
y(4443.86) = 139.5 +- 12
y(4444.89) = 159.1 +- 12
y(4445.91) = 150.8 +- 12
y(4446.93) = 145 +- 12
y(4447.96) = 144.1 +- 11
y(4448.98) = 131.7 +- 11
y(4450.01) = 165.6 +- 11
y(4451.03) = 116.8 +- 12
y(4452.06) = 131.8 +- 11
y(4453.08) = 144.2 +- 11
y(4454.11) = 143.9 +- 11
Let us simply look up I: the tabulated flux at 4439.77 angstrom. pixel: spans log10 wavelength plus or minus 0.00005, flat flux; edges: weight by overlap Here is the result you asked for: 138.1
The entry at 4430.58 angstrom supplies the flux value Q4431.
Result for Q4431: 152.5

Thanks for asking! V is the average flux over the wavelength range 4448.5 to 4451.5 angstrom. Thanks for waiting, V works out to 138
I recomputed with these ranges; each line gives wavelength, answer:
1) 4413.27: 148.1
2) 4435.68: 137.7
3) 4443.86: 139.5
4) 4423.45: 123.9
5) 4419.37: 129.2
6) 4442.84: 141.6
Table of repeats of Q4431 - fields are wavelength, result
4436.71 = 140.1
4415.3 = 135.9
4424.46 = 128.9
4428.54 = 140.6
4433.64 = 136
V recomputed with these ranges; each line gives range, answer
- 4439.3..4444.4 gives 137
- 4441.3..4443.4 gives 136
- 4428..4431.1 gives 146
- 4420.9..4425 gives 137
